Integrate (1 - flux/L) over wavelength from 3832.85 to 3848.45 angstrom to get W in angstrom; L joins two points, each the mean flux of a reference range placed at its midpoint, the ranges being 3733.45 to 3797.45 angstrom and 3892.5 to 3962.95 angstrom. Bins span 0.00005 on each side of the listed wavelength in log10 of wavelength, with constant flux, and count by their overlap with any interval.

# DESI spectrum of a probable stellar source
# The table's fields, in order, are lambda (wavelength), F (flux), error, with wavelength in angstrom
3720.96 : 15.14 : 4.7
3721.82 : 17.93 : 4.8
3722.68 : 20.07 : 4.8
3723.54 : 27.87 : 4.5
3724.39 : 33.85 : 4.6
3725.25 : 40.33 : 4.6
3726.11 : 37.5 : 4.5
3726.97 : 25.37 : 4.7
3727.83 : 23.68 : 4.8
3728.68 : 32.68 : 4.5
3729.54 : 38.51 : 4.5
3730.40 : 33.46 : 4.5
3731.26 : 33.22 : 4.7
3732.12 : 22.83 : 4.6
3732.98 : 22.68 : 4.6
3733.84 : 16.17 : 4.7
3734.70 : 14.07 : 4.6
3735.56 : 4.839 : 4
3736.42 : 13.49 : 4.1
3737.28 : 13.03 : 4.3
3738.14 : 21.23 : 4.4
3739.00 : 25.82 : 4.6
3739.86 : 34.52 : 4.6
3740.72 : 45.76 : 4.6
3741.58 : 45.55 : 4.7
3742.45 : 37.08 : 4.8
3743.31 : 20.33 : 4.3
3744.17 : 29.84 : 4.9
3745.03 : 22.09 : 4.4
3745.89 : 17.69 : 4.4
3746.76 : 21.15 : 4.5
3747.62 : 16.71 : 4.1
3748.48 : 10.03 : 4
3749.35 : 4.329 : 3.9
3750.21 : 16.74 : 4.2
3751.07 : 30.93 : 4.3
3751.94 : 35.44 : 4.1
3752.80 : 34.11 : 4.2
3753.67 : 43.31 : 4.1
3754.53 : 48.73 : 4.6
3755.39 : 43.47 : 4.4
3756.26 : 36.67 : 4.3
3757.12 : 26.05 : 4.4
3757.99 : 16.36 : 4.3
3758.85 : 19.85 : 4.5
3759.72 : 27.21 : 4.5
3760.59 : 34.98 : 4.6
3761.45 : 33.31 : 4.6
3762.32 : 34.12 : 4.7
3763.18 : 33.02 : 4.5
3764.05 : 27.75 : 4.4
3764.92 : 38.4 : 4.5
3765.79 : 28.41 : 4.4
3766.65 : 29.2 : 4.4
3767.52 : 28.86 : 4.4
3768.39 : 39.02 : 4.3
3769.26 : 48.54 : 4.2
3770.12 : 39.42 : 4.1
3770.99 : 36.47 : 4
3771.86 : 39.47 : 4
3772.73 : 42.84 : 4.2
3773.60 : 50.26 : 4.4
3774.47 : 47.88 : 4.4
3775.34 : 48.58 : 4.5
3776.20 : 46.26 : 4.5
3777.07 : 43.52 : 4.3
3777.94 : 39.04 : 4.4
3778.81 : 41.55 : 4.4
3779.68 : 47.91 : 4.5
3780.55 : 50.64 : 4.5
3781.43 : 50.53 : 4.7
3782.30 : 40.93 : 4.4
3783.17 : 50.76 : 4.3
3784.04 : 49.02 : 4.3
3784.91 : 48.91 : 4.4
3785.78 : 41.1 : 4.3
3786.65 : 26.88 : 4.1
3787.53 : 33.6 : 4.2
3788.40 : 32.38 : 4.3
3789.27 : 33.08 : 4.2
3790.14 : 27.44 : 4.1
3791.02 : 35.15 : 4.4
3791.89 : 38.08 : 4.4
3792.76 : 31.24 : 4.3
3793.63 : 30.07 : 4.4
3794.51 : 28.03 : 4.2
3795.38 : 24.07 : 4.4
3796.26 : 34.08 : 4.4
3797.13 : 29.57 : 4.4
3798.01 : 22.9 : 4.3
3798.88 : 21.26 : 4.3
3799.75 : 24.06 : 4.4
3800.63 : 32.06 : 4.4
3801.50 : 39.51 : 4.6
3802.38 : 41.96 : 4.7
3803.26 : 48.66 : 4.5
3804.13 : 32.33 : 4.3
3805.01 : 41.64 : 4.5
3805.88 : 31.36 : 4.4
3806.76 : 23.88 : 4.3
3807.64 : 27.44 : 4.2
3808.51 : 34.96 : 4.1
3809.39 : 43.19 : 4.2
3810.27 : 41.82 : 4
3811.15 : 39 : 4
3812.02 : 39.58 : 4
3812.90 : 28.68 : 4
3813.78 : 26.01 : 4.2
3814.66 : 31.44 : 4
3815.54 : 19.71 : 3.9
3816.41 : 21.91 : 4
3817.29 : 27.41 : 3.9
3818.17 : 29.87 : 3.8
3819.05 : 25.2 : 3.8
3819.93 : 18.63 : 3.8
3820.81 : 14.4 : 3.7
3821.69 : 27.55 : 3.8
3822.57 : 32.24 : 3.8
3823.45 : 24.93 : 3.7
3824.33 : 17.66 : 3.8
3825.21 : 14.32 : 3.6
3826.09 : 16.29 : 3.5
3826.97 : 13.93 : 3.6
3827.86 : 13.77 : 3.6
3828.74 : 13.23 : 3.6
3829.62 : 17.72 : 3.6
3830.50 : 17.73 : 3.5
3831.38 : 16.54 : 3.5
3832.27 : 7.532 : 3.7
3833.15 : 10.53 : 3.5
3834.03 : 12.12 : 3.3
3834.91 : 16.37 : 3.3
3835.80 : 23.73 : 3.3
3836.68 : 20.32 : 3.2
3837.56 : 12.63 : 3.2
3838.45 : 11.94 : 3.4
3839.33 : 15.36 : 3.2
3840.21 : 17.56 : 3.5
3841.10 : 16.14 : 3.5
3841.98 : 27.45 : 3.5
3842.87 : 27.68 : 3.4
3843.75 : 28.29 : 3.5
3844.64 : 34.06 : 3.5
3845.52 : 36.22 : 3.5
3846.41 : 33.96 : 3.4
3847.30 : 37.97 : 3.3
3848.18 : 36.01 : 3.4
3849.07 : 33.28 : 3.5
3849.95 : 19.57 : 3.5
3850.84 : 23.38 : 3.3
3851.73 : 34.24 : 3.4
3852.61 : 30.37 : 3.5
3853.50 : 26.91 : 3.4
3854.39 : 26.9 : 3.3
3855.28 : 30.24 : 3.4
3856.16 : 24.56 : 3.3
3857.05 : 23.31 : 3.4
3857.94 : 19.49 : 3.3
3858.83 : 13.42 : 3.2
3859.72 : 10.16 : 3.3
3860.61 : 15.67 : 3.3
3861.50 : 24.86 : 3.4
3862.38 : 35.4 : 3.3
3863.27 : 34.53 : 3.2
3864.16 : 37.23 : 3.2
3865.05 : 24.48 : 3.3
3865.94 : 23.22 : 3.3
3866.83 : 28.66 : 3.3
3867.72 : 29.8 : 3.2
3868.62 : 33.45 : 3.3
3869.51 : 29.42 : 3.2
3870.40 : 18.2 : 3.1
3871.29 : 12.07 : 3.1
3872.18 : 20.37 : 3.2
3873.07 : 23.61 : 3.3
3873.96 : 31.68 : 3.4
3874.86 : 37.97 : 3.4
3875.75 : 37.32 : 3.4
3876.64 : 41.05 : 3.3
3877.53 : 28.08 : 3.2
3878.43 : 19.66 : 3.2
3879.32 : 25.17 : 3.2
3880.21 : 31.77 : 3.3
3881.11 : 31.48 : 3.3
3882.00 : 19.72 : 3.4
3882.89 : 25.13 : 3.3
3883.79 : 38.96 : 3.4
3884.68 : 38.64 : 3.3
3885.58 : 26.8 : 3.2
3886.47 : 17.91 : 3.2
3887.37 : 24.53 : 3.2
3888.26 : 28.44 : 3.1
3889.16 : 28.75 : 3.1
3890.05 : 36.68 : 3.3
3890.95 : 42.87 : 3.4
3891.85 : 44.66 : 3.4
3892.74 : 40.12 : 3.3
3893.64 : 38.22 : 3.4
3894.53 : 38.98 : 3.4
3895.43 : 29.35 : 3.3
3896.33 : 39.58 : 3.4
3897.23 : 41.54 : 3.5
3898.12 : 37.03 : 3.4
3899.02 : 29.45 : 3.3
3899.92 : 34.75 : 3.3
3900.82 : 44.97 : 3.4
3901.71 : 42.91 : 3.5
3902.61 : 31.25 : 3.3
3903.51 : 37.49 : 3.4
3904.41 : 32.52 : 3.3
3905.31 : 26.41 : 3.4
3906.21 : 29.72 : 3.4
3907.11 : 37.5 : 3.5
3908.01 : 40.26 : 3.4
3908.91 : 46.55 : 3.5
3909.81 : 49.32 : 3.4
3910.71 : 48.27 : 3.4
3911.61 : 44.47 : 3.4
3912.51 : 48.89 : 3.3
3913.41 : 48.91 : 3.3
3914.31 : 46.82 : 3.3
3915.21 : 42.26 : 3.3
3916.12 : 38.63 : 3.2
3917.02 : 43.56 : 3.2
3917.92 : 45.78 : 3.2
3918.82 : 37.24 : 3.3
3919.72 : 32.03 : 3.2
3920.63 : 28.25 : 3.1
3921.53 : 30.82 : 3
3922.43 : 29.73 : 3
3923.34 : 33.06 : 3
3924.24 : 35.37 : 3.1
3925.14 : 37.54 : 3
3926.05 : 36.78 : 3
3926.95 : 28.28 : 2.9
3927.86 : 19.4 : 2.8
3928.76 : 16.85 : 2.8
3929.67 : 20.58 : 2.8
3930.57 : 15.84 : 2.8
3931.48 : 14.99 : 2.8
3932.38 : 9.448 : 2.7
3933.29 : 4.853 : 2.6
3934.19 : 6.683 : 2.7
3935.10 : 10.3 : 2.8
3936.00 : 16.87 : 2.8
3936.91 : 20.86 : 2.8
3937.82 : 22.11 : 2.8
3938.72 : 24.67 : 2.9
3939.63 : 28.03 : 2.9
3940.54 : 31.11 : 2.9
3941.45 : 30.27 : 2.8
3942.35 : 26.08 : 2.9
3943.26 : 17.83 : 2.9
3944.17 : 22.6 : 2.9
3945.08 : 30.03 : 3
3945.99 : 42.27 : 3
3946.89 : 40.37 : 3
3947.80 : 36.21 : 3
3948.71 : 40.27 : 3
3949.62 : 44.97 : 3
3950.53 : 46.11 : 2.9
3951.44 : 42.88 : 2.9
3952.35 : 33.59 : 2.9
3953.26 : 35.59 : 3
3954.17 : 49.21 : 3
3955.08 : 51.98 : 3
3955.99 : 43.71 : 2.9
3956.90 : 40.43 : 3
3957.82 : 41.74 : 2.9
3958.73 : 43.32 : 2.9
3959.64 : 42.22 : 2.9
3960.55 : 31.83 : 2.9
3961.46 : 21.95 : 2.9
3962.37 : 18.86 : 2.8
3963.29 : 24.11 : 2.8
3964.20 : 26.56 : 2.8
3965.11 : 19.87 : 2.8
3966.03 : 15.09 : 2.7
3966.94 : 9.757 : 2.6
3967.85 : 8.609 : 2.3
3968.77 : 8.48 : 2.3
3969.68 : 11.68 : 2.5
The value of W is 4.7 angstrom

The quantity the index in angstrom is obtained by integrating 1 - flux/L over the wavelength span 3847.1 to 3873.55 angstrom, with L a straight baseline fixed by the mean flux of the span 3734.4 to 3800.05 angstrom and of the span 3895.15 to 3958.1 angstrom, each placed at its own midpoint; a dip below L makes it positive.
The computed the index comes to 5.8 angstrom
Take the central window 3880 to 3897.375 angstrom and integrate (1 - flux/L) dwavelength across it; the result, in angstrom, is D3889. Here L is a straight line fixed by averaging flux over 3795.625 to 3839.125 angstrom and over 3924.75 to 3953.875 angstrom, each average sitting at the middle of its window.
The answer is -4.6 angstrom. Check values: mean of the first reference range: 25.1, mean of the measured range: 33.1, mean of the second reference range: 26.8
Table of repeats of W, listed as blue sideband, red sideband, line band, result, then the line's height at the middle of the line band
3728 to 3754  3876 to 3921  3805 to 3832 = 4.6 angstrom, 30.5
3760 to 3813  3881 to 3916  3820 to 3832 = 6.0 angstrom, 36.9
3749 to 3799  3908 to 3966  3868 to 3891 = 3.4 angstrom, 33.5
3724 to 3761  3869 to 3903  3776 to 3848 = 0.3 angstrom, 29.5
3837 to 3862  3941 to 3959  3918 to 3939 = 6.8 angstrom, 35.1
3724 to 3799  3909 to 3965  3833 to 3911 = 7.3 angstrom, 32.4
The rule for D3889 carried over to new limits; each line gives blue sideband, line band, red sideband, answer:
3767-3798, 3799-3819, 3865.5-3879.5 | 1.7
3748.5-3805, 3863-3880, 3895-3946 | 2.4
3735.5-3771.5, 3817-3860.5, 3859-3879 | 8.6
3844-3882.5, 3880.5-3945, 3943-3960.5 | 3.9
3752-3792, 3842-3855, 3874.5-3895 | 1.4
